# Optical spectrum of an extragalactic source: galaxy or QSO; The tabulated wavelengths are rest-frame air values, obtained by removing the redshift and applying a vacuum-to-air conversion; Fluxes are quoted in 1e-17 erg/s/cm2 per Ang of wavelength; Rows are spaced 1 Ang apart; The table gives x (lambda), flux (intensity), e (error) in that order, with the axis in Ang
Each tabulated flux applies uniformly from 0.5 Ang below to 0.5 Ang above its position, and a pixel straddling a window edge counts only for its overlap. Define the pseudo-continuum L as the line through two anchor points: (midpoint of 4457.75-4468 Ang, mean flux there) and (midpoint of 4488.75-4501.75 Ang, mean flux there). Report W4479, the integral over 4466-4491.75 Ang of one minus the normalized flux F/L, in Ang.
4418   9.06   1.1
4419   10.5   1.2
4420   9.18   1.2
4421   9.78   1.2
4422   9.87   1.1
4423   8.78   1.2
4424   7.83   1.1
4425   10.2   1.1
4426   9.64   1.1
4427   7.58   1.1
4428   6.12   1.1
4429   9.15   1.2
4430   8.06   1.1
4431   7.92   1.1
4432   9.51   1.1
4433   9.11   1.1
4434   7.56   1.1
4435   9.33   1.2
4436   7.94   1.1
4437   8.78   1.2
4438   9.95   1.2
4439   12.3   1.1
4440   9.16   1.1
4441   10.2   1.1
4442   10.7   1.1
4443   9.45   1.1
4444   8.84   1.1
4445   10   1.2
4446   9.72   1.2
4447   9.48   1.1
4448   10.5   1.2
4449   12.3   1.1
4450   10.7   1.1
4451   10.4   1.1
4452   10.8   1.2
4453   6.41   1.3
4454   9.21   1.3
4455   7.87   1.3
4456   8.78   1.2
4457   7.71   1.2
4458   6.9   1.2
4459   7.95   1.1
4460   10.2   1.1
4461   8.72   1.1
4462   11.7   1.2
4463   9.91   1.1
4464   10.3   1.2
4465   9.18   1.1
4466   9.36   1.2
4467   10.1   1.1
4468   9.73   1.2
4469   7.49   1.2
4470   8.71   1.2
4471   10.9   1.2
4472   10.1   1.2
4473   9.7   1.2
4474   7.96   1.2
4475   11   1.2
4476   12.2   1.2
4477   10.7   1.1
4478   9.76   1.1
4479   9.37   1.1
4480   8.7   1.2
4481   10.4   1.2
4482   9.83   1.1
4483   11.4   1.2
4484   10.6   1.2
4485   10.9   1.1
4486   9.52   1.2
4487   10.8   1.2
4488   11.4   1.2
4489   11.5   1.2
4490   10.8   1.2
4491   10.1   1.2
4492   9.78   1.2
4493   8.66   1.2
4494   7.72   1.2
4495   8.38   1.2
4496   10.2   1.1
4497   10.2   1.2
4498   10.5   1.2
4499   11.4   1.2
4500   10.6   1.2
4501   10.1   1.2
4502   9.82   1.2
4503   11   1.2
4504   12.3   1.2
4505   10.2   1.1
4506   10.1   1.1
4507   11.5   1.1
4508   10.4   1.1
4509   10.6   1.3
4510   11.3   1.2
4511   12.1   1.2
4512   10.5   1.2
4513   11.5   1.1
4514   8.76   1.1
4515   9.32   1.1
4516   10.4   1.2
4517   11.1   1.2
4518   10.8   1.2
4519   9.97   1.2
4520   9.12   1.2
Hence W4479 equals -1.0 Ang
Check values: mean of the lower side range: 9.51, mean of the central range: 10.1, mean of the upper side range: 9.96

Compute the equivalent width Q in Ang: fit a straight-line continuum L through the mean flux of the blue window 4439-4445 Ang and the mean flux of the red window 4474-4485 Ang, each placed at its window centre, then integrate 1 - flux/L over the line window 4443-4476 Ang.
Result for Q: 1.96 Ang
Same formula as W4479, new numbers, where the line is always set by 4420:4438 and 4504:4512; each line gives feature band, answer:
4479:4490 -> -0.19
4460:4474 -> 0.20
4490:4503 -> 0.92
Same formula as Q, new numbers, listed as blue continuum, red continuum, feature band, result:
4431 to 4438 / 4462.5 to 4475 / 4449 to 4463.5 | 0.04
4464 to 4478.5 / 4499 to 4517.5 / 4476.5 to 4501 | 0.17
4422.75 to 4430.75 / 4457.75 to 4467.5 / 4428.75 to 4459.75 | -1.17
